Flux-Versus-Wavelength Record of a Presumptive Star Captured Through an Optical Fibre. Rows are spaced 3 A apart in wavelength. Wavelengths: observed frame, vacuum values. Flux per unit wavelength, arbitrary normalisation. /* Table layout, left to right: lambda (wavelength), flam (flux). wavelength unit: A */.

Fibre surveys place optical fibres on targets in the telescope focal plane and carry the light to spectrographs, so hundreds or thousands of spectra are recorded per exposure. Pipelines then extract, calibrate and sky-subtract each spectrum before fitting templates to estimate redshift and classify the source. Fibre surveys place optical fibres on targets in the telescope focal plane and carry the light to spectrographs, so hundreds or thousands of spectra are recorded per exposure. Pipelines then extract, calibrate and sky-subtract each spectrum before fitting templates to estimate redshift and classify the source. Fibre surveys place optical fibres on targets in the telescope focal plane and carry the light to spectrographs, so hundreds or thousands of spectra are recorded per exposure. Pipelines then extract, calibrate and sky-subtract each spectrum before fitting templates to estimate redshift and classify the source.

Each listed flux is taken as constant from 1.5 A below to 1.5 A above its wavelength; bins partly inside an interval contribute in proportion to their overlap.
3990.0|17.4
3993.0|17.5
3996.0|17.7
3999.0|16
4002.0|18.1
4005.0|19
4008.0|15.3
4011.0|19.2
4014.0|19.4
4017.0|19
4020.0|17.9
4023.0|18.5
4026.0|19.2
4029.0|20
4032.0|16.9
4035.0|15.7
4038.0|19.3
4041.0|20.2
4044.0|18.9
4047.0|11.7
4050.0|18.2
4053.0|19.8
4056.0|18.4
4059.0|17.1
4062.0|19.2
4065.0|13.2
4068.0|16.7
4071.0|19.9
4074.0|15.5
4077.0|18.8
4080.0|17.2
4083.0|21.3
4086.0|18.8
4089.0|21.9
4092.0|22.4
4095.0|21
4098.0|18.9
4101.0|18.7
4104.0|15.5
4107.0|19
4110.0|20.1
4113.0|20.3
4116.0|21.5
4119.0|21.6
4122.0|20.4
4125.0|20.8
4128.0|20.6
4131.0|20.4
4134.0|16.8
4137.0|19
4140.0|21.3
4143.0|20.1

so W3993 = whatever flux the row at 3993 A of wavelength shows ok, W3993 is 17.5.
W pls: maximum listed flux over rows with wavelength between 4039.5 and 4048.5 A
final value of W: 20.2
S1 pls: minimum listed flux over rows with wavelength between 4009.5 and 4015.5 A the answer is 19.2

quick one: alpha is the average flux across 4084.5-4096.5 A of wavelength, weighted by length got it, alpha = 21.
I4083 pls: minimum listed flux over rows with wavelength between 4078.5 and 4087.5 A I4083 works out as 17.2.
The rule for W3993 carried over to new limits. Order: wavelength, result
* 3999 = 16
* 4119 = 21.6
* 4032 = 16.9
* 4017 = 19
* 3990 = 17.4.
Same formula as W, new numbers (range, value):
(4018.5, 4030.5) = 20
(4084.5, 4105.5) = 22.4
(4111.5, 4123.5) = 21.6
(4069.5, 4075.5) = 19.9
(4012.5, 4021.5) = 19.4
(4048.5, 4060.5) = 19.8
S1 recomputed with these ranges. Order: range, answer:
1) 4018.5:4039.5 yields 15.7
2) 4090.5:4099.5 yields 18.9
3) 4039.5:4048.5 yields 11.7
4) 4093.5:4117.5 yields 15.5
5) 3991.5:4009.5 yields 15.3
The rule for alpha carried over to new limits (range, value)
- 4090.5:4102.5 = 20.2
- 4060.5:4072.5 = 17.2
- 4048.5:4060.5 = 18.4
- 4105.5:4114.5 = 19.8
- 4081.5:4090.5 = 20.7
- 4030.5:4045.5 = 18.2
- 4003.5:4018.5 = 18.4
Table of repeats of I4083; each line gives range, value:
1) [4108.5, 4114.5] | 20.1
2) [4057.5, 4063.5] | 17.1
